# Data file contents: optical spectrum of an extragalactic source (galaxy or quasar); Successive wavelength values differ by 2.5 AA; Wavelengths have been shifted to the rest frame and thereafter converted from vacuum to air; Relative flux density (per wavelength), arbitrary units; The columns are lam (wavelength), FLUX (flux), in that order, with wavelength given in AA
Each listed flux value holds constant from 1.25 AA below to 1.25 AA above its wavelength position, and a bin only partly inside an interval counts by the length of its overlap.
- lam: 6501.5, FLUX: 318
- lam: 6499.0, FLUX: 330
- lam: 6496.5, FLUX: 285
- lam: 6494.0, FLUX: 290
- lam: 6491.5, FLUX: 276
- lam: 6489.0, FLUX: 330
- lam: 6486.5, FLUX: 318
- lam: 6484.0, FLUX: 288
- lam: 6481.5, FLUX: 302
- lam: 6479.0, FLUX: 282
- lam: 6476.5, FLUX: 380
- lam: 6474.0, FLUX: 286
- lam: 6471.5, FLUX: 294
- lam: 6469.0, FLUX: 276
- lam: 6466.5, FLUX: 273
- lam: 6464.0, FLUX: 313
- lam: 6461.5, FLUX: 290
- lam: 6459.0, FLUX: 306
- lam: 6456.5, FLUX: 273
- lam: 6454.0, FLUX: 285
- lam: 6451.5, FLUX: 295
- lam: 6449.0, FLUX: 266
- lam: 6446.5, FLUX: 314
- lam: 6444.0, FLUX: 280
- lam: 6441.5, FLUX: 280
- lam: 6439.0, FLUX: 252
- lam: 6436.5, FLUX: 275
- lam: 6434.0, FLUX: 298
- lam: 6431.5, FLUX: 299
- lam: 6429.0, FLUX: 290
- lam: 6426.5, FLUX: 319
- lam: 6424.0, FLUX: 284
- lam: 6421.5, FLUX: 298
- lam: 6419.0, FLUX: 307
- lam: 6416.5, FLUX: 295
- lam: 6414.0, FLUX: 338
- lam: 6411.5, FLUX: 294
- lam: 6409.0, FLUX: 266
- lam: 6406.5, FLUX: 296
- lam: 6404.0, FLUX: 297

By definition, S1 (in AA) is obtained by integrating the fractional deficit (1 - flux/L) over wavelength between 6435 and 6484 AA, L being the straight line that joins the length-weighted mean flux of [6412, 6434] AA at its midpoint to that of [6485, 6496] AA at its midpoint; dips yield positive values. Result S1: 1.92 AA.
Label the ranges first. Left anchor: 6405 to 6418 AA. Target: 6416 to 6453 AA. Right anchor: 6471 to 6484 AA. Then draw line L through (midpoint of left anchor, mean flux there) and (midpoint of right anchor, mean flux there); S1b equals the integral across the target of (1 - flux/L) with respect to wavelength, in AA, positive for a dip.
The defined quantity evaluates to 1.4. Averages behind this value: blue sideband 298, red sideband 308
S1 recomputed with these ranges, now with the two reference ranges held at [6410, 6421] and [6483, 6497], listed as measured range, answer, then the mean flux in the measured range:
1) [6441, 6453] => 0.63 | 287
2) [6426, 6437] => 0.32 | 296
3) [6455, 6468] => 0.48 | 291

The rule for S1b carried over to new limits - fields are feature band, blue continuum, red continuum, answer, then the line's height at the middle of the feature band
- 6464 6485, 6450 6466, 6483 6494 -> -0.08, 297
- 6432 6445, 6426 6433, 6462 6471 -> 0.85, 298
